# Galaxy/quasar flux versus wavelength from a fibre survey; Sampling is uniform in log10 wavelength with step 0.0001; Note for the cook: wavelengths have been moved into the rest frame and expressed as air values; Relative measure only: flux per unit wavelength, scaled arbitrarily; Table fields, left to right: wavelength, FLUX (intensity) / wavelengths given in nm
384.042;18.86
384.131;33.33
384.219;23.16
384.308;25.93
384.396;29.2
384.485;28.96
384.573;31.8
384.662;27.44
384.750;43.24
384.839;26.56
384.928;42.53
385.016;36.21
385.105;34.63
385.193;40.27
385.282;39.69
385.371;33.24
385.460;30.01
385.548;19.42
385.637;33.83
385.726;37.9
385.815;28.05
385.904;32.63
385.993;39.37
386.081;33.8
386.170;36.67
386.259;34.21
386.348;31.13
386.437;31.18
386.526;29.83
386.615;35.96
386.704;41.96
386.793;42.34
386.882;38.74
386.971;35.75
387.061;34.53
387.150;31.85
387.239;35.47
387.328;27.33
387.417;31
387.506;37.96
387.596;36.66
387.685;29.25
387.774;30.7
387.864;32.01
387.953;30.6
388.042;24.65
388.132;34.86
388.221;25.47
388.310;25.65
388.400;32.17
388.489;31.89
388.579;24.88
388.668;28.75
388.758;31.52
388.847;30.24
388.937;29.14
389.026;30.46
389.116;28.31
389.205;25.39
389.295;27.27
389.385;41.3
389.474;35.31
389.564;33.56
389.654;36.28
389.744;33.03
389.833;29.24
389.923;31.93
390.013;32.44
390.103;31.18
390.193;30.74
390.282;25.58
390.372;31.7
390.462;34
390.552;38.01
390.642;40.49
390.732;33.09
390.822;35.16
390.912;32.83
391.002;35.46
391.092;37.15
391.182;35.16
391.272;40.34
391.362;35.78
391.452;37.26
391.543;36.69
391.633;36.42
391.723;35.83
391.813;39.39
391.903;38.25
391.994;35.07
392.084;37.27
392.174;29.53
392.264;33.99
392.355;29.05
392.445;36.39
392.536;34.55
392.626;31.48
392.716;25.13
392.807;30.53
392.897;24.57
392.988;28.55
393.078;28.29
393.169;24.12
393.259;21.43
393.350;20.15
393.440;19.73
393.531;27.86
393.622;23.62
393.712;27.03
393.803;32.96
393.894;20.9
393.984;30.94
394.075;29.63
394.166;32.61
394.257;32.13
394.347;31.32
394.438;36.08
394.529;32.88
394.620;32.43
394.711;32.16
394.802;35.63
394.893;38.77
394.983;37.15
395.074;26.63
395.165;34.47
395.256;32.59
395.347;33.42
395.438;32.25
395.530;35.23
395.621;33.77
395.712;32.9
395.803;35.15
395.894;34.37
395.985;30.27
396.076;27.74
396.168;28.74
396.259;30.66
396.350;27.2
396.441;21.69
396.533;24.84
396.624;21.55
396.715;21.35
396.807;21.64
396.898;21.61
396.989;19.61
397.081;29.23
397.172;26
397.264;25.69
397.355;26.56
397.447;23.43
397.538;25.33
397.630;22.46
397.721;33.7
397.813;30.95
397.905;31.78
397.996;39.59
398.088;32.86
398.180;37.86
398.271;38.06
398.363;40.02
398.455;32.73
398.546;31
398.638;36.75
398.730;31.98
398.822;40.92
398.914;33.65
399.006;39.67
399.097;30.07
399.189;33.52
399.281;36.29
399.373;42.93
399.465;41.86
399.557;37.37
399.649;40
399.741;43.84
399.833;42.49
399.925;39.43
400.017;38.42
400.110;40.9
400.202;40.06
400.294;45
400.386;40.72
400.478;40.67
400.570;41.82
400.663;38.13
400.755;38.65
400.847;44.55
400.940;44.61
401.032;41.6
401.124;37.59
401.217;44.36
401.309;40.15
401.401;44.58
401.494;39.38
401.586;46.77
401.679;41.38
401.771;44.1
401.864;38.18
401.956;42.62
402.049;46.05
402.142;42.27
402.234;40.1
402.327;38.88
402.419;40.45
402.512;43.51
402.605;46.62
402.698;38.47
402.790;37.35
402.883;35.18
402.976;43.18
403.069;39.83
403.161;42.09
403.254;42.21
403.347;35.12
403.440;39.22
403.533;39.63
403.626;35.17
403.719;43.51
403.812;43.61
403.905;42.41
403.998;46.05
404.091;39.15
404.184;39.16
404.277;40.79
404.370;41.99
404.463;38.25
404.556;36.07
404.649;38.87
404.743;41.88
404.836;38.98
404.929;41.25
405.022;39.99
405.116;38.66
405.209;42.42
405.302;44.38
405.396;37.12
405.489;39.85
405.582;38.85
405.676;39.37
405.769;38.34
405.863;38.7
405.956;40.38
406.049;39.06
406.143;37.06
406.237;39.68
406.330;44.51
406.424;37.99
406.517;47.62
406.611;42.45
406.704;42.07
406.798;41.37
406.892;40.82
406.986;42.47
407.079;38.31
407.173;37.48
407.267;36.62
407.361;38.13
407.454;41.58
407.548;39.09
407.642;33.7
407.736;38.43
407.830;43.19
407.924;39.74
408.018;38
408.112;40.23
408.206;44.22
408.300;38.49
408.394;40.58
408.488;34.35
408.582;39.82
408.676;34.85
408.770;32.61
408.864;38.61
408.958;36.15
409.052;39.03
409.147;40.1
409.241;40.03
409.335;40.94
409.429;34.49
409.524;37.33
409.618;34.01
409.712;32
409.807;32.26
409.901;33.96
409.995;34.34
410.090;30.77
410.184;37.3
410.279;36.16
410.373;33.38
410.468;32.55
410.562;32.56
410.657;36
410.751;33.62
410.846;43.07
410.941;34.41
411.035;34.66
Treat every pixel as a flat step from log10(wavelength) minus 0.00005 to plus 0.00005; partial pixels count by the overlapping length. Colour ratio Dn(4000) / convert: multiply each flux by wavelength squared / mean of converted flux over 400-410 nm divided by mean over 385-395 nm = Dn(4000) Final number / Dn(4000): 1.3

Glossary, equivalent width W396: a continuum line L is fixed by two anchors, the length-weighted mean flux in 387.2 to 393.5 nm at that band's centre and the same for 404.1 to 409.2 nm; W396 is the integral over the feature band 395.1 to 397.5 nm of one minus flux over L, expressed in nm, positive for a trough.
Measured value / 0.45 nm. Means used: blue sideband 31.8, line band 28.1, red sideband 39.5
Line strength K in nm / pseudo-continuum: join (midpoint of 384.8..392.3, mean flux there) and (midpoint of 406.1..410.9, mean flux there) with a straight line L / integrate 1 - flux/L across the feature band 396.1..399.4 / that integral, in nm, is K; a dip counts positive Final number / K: 0.49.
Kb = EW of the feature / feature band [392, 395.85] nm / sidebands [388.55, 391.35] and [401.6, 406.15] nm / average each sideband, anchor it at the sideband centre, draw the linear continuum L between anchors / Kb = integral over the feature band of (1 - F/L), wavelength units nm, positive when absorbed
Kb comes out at 0.47 nm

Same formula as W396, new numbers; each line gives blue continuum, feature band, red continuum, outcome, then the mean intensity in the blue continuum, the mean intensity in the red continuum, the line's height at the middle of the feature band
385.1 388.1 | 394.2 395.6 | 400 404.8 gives 0.15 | 33.6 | 41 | 37.5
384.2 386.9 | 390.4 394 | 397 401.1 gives 0.30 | 33.6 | 36.1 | 34.8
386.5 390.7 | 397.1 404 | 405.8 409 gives -0.29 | 32.3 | 39.4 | 36.8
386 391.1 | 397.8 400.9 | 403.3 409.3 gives -0.11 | 32.6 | 39.6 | 36.9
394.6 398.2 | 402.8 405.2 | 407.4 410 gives -0.38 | 29.6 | 37.6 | 34.6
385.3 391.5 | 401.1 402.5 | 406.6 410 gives -0.21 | 32.8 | 38.2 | 36.4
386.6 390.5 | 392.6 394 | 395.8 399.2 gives 0.23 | 32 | 29.9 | 30.9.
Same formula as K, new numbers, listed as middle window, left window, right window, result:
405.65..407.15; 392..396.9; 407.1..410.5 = -0.20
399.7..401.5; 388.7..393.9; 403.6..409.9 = -0.25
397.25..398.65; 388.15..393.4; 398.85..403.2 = 0.23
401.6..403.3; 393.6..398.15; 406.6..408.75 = -0.31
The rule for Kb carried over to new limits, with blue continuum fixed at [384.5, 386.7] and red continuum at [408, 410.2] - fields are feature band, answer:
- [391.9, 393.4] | 0.22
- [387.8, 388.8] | 0.14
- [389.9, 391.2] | 0.03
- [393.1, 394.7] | 0.31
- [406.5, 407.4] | -0.10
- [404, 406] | -0.20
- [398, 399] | -0.01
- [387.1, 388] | 0.05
